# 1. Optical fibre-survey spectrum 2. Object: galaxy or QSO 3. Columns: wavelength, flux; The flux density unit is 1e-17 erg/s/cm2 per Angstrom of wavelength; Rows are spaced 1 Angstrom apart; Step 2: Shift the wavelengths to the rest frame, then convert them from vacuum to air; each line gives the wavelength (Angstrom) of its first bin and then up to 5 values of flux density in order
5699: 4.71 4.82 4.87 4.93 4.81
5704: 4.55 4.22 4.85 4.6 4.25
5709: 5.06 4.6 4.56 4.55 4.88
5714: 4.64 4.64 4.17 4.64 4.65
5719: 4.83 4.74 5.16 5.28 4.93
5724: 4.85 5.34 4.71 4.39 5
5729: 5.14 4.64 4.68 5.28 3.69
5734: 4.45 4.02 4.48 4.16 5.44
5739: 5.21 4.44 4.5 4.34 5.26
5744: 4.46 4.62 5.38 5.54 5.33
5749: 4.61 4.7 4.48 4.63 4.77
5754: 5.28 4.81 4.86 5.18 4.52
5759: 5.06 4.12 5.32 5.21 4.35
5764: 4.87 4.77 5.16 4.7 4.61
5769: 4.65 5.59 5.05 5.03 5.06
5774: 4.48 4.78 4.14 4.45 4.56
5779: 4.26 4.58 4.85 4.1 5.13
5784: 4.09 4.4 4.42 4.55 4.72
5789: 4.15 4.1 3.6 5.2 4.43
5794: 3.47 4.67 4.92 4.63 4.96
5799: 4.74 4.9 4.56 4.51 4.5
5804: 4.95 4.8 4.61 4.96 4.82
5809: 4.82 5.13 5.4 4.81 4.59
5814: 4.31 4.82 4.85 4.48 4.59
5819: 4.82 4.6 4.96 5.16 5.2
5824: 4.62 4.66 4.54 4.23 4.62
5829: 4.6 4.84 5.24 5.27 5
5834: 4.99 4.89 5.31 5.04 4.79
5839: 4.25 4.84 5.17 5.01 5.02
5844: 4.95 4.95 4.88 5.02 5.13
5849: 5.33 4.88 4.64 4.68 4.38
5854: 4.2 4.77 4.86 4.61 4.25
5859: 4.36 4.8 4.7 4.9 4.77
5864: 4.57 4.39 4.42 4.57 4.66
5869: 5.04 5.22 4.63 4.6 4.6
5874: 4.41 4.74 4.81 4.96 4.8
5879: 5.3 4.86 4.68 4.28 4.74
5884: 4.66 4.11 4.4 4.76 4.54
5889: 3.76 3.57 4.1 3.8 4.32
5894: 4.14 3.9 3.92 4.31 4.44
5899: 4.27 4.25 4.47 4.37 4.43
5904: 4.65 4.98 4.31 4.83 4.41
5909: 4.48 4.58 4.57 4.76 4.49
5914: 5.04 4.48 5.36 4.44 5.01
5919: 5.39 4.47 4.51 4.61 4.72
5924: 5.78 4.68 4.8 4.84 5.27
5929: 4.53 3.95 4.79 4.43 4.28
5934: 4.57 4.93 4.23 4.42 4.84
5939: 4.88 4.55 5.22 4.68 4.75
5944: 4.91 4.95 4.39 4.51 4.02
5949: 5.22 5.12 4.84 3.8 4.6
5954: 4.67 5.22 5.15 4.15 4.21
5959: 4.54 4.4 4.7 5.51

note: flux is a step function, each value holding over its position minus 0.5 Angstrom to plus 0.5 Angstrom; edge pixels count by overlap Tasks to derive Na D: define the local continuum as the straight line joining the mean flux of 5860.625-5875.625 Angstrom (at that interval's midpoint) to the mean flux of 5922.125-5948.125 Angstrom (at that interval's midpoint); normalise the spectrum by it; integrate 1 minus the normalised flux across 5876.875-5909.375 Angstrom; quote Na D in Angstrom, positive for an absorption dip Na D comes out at 1.9 Angstrom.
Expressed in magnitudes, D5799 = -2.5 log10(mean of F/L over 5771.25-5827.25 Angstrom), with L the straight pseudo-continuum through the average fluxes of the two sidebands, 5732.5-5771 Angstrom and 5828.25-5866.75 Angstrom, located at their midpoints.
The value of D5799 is 0.035 mag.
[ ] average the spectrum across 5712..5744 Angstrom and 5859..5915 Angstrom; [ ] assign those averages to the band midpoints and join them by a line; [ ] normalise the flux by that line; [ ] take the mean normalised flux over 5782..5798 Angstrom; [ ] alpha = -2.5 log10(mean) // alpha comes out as 0.05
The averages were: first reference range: 4.72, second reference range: 4.53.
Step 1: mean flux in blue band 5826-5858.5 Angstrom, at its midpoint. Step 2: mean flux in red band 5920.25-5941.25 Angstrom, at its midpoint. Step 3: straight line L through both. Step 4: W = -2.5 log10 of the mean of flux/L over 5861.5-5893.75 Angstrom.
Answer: 0.05 mag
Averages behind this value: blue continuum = 4.83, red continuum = 4.7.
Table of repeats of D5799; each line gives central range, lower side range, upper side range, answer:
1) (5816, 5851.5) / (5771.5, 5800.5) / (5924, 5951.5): -0.066 mag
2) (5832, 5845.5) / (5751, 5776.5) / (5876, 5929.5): -0.059 mag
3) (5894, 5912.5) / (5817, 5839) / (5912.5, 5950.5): 0.078 mag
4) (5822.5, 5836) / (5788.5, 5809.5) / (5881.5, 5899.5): -0.088 mag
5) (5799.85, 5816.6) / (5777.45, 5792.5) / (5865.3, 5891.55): -0.070 mag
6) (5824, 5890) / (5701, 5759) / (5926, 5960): -0.008 mag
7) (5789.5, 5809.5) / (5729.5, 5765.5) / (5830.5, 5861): 0.046 mag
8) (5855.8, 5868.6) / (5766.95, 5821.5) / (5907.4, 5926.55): 0.027 mag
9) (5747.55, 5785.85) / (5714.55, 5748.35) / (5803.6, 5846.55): 0.012 mag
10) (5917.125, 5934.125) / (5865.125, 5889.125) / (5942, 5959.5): -0.020 mag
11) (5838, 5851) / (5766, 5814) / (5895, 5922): -0.073 mag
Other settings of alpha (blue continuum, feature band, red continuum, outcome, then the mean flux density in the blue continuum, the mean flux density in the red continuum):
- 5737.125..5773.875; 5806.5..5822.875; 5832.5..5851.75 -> 0.02 mag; 4.87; 4.95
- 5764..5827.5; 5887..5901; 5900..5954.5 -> 0.13 mag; 4.67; 4.68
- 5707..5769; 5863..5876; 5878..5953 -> -0.01 mag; 4.77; 4.58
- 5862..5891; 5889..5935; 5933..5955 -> 0.02 mag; 4.6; 4.67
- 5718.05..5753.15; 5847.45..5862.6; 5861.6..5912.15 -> -0.03 mag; 4.78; 4.51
